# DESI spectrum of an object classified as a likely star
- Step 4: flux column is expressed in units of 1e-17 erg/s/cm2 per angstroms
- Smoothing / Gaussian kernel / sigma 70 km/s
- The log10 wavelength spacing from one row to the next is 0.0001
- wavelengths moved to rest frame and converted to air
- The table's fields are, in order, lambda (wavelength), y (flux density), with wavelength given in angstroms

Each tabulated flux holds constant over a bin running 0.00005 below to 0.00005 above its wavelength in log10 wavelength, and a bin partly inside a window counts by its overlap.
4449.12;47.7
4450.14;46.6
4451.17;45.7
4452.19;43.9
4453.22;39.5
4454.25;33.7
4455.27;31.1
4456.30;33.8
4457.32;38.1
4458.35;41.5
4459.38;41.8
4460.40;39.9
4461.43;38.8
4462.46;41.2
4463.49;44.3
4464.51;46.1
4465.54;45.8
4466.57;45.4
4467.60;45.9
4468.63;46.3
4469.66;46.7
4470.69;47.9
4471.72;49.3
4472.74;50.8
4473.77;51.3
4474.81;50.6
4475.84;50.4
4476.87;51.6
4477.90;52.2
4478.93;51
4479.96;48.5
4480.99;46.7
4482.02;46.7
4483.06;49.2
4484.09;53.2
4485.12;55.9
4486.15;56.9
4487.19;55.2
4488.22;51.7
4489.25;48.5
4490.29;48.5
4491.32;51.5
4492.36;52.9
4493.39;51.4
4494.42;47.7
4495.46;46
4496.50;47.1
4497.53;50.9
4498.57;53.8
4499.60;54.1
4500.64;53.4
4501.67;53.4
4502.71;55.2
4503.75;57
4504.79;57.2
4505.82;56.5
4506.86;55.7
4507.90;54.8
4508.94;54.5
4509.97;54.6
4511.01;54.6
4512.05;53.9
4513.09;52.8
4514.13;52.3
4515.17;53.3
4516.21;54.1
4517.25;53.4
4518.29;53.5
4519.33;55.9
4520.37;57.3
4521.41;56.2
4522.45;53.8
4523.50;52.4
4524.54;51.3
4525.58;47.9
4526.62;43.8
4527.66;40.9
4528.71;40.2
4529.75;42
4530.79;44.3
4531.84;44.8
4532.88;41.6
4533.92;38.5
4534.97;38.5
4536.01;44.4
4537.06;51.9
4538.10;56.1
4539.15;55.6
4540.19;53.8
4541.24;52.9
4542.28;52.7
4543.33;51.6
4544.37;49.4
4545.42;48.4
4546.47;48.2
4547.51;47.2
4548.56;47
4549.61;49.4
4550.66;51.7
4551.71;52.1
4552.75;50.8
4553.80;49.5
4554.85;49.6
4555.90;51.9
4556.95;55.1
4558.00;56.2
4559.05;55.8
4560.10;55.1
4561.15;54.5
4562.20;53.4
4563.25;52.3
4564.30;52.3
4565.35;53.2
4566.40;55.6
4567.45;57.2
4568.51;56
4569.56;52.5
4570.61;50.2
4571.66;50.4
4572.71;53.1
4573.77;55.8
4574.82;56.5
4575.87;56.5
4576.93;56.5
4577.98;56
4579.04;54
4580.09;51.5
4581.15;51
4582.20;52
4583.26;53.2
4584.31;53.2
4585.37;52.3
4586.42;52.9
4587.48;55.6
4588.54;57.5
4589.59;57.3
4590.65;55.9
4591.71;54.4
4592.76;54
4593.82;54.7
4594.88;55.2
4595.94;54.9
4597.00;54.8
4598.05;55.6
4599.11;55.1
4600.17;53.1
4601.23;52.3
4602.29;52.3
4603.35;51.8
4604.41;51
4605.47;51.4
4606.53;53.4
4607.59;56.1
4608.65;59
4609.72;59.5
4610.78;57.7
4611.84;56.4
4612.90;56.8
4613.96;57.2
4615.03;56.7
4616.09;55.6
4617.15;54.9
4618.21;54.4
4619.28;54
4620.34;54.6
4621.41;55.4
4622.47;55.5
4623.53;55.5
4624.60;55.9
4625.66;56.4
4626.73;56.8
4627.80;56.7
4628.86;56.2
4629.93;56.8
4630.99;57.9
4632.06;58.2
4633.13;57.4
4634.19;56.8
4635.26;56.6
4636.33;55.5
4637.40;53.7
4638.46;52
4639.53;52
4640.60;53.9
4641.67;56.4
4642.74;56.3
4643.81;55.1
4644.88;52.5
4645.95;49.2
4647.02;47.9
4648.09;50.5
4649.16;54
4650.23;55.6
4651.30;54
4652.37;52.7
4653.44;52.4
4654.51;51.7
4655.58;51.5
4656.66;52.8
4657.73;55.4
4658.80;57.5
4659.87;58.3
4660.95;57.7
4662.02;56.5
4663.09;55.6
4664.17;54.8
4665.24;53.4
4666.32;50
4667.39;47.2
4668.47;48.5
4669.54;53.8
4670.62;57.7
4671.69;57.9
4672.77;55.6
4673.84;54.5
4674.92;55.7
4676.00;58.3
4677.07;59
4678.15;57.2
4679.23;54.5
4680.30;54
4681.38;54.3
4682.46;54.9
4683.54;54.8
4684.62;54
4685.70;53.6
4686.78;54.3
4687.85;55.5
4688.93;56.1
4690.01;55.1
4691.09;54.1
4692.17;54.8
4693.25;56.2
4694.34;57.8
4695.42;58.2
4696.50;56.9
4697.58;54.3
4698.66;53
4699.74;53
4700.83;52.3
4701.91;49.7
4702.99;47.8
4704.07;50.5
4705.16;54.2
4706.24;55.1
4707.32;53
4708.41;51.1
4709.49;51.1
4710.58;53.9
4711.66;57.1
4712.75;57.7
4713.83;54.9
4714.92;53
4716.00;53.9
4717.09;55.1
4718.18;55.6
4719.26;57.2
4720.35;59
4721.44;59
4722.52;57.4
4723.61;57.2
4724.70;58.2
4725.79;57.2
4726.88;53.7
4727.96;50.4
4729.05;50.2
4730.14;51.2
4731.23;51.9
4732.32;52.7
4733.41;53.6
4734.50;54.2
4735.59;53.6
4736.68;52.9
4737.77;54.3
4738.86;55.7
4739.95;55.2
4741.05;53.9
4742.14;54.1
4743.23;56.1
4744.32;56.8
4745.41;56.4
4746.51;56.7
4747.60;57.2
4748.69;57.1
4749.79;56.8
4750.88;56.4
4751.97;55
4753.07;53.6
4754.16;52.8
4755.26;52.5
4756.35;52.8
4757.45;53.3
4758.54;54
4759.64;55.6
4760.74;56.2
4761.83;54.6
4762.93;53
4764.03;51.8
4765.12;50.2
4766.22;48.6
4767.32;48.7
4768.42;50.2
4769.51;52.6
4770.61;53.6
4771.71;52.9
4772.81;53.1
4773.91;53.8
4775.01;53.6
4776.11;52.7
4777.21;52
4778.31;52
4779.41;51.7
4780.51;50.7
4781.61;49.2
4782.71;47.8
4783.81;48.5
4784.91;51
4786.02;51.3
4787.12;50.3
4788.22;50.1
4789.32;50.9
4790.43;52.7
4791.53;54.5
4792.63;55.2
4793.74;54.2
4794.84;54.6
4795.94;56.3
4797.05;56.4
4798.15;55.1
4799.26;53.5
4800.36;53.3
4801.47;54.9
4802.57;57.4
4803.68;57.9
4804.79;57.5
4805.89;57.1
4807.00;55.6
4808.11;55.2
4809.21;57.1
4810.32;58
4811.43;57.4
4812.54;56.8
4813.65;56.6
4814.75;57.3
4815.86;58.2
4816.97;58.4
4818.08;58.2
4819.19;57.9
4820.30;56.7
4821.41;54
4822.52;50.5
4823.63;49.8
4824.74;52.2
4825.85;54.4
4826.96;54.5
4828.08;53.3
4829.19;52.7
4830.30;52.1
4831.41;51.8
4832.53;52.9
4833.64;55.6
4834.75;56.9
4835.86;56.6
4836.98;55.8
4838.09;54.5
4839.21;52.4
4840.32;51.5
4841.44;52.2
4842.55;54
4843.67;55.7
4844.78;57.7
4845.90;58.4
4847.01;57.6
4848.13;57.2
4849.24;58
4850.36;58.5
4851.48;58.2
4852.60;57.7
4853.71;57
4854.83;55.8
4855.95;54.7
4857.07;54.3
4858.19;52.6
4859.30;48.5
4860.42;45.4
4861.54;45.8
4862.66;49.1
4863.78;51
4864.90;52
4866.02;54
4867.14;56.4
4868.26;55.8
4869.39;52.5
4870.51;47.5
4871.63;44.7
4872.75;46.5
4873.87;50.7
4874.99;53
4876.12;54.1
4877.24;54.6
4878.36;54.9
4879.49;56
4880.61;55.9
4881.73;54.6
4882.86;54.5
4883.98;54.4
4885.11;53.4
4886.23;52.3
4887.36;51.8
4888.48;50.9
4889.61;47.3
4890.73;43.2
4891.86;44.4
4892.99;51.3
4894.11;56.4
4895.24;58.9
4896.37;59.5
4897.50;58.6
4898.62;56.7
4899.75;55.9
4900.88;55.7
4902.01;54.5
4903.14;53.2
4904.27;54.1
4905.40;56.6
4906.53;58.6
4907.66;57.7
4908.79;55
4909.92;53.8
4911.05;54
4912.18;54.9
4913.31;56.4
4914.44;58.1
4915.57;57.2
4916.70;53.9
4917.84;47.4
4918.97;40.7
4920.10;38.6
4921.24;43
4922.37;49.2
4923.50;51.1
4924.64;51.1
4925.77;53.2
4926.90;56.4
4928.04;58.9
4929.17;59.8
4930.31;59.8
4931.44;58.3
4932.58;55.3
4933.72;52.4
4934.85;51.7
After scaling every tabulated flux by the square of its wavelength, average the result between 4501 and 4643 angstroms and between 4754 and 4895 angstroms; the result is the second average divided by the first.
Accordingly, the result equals 1.12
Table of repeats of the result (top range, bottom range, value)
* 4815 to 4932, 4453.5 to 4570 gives 1.26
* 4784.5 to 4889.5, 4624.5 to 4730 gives 1.06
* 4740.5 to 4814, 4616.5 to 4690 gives 1.04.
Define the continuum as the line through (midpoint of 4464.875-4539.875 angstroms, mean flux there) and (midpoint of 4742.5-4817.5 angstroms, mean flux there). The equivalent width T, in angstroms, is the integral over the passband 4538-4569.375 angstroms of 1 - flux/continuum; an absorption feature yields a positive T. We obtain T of -0.8 angstroms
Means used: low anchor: 50.5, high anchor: 54.1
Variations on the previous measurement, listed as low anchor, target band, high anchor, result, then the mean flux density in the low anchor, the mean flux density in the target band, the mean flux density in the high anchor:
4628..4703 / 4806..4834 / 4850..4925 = -1.0 angstroms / 54.5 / 55.1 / 52.8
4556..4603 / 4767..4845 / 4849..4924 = -1.1 angstroms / 54.2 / 54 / 52.9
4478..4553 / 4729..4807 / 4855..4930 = -2.1 angstroms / 50.8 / 53.5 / 52.7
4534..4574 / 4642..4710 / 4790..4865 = -1.2 angstroms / 51.7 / 54.1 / 54.8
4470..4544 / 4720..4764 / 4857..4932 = -2.2 angstroms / 51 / 54.8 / 52.8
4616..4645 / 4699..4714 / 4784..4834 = 0.6 angstroms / 55.5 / 52.9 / 54.6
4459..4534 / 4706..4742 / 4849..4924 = -2.0 angstroms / 50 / 54.5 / 52.9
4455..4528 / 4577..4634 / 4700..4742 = -3.4 angstroms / 49.9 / 55.1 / 54.1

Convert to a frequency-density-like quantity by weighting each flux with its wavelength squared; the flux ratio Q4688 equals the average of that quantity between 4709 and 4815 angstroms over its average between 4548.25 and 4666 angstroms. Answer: 1.06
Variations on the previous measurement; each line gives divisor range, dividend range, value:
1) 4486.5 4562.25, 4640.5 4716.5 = 1.13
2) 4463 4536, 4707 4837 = 1.21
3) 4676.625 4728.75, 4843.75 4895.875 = 1.04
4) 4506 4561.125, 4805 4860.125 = 1.24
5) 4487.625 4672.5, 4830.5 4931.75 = 1.14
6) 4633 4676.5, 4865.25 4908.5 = 1.09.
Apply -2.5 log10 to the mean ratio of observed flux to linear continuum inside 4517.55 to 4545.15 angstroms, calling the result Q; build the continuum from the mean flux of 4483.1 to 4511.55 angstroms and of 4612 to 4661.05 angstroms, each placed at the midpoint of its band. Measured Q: 0.096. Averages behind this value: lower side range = 53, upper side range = 54.9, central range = 48.9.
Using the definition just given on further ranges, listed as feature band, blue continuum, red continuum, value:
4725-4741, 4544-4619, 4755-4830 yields 0.01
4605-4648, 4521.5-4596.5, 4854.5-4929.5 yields -0.07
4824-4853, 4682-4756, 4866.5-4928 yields -0.03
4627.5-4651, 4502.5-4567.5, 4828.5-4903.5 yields -0.05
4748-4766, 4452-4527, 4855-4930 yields -0.05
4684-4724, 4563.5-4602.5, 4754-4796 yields -0.03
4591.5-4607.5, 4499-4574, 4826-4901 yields -0.03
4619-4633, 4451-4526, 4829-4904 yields -0.11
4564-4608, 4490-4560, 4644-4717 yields -0.04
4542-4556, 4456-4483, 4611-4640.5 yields 0.02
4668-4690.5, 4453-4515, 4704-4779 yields -0.05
